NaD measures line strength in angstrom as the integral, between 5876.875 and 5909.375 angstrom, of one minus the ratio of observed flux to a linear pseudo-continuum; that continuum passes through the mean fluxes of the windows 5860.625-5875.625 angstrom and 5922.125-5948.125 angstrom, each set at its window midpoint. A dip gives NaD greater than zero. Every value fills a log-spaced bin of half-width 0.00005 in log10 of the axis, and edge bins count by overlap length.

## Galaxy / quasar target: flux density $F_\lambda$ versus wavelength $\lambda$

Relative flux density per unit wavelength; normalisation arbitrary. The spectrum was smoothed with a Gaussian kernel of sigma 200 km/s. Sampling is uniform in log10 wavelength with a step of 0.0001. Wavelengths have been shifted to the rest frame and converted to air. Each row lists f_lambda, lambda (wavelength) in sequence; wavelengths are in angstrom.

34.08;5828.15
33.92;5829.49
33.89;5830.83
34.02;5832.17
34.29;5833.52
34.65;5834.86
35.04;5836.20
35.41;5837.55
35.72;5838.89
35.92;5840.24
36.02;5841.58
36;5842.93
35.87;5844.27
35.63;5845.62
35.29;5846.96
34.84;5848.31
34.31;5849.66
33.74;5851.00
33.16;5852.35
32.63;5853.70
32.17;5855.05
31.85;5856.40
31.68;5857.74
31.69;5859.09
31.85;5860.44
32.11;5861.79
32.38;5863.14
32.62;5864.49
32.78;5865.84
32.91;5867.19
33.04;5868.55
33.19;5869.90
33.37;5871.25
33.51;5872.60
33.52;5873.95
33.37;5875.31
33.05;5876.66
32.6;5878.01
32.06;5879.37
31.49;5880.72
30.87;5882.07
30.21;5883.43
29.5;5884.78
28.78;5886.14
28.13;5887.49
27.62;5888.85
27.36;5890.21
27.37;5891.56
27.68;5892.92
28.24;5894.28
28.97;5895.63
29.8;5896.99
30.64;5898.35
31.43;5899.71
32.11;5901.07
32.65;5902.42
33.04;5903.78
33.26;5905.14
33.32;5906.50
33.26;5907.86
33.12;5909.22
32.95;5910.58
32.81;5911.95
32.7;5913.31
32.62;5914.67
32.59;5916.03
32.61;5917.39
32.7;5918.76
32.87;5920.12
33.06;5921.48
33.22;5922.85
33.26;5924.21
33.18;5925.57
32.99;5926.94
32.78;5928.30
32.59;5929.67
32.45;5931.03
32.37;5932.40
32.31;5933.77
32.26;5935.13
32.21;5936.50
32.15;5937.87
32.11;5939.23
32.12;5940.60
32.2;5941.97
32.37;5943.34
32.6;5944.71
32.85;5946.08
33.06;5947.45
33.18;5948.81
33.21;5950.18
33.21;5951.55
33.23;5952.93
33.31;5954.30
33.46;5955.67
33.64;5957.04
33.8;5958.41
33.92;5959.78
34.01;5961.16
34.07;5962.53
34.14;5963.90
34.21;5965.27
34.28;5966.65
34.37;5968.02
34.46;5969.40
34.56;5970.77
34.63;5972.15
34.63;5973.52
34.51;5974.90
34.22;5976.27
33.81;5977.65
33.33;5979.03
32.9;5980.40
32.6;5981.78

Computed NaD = 2.2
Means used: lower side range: 32.9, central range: 30.6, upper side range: 32.6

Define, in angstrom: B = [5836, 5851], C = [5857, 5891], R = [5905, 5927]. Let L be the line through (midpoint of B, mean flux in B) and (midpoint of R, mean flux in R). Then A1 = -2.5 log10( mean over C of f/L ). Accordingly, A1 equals 0.09 mag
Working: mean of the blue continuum 35.4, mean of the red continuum 33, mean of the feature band 31.6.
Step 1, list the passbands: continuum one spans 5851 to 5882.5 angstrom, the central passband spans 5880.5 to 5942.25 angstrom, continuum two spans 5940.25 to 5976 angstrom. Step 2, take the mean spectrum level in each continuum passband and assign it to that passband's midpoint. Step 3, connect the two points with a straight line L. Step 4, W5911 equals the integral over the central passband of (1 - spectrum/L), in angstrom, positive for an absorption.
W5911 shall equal 2.9 angstrom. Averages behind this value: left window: 32.6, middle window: 31.6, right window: 33.6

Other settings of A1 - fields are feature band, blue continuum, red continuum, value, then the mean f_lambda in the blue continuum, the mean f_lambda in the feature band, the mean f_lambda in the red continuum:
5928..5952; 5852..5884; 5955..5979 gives 0.04 mag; 32.4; 32.5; 34.1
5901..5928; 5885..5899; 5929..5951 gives -0.09 mag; 28.5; 32.9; 32.5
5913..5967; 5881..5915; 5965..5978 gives -0.01 mag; 30.7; 33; 34.4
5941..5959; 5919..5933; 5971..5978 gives 0.02 mag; 32.9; 33.1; 34.4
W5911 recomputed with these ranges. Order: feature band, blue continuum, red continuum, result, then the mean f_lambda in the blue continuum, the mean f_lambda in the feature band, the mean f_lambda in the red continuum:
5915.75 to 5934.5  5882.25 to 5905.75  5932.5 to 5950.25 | -0.7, 29.8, 32.8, 32.5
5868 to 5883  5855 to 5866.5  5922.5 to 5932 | -0.2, 32.1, 32.7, 32.9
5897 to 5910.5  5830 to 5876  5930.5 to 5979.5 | 0.5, 33.8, 32.4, 33.4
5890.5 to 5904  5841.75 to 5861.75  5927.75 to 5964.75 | 1.3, 33.6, 30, 33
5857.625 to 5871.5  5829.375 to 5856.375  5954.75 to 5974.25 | 0.8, 34.6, 32.5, 34.1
